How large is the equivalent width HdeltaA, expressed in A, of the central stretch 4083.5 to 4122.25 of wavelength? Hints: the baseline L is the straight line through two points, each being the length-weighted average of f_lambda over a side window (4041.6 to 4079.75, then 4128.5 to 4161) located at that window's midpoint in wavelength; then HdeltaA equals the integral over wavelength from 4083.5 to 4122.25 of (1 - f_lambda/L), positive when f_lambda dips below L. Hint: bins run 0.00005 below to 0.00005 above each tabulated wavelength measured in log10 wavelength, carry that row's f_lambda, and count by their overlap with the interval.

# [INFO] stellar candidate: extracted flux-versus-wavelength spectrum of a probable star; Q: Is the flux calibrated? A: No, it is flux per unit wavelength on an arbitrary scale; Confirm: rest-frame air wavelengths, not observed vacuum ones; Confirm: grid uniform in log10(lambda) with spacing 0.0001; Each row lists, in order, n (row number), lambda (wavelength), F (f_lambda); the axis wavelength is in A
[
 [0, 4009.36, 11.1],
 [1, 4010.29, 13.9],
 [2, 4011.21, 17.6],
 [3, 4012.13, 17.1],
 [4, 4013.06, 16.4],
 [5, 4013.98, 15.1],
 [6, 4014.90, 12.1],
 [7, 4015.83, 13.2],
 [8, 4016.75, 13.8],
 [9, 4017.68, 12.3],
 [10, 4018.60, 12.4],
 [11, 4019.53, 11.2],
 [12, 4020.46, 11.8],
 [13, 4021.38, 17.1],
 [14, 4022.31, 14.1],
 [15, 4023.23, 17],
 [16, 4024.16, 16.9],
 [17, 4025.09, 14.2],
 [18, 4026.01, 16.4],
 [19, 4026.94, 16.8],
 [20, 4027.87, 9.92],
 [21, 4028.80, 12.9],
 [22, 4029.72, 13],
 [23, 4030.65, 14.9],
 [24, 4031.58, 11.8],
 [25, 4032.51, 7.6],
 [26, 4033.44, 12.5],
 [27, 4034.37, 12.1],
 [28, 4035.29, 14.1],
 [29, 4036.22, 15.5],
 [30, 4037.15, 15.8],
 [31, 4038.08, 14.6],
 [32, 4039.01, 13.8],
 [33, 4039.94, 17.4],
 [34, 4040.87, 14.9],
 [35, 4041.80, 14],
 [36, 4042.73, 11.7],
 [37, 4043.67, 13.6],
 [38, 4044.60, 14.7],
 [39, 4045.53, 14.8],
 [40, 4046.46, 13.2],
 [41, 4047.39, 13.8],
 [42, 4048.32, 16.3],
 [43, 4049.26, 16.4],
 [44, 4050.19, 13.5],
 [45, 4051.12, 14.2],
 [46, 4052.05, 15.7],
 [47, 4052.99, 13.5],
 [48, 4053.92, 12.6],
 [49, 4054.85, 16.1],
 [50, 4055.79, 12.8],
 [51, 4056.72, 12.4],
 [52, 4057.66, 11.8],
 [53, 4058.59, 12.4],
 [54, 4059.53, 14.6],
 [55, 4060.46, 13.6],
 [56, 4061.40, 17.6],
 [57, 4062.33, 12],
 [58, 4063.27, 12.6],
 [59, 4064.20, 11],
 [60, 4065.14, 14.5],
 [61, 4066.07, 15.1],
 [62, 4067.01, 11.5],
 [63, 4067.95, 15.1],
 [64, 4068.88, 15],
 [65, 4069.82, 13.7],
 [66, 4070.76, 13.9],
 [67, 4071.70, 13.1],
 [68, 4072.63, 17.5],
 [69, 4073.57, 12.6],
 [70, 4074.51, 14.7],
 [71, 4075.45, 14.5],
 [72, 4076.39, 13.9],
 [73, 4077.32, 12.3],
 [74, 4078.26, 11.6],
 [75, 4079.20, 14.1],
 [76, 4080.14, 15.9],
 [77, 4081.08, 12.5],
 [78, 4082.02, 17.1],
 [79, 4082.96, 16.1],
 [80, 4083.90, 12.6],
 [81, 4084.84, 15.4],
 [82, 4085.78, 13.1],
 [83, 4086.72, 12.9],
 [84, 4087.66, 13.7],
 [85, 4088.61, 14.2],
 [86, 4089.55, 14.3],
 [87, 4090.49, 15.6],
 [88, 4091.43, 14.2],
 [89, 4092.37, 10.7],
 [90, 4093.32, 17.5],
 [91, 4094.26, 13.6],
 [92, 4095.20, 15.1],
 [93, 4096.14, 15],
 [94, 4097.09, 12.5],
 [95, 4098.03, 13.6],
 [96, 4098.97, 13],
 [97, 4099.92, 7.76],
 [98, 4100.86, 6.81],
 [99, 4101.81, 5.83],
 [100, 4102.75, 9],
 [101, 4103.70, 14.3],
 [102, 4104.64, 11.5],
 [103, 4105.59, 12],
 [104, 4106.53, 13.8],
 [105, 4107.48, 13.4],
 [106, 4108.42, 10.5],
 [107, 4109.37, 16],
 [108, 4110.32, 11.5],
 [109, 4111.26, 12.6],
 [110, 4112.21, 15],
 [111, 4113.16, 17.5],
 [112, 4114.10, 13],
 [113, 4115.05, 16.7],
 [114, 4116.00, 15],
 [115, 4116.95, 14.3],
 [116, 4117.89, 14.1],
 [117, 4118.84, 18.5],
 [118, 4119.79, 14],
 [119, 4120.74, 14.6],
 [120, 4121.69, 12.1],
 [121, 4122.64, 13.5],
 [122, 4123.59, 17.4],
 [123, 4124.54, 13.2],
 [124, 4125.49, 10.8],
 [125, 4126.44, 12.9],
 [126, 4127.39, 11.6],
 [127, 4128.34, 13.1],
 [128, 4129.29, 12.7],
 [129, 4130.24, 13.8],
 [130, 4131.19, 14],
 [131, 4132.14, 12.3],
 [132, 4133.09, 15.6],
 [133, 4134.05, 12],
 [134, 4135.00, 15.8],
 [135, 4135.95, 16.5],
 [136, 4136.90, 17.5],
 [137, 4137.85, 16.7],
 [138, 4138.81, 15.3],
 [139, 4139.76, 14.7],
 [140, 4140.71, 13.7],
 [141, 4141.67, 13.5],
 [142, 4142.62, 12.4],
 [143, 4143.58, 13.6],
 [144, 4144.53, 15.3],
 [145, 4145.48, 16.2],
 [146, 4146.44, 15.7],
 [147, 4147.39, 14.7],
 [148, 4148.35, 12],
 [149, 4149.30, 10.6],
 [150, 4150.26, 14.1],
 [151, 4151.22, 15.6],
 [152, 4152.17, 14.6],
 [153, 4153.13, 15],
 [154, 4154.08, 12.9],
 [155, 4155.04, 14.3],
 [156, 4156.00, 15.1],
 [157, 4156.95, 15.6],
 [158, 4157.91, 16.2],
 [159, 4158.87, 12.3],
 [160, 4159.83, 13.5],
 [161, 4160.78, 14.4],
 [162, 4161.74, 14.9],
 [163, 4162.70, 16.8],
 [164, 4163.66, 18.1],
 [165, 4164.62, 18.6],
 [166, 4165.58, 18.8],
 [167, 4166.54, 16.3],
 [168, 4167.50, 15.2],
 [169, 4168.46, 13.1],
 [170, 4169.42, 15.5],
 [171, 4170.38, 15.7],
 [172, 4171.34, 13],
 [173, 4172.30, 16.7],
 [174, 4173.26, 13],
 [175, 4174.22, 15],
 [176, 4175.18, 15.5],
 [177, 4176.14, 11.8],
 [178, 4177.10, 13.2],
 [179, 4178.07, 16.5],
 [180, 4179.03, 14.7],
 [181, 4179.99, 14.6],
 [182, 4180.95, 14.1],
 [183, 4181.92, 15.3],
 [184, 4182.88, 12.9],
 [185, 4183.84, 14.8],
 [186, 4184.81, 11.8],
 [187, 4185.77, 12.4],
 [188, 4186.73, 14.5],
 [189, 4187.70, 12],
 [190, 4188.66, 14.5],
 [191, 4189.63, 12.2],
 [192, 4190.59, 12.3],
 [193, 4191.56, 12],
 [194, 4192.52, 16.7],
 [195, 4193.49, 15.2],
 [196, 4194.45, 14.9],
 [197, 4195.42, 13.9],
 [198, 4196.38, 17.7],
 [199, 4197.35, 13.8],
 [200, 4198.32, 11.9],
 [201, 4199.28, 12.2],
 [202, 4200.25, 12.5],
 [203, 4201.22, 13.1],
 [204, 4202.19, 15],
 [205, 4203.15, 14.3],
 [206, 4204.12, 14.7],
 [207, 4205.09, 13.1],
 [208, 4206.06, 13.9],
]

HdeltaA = 2.10 A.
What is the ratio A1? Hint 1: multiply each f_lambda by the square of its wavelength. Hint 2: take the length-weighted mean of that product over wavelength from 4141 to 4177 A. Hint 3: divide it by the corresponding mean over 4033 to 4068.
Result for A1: 1.1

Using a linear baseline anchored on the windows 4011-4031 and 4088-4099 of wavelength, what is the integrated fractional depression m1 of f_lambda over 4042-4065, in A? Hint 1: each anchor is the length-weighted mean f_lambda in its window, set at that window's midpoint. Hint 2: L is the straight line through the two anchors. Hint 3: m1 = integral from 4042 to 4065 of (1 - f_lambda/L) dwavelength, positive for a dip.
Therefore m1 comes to 0.7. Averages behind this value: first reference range 14.3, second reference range 14.1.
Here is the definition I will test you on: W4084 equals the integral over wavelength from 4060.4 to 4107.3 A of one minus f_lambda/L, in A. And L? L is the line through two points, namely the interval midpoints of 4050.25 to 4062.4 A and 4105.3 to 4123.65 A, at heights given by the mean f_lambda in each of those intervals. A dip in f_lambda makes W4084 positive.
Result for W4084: 2.12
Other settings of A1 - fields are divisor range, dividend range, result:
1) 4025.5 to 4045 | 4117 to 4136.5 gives 1.06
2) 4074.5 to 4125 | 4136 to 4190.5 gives 1.11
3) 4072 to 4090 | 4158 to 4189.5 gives 1.08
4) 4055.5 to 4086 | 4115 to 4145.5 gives 1.06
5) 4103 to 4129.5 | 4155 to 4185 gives 1.12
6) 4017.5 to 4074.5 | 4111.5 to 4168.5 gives 1.10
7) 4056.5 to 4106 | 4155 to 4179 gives 1.19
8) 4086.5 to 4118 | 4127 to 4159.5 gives 1.11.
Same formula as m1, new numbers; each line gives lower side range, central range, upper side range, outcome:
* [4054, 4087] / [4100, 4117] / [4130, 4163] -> 1.9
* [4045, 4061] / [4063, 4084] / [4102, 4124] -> -0.1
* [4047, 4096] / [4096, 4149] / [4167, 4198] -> 2.1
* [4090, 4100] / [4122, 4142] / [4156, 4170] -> 0.9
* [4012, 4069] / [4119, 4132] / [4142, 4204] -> 0.7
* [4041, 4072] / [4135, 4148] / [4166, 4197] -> -0.8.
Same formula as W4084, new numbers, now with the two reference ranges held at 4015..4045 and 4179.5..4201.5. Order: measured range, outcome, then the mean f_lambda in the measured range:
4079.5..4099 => -0.69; 14.2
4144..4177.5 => -2.71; 14.8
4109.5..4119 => -0.69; 14.7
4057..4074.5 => 0.01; 13.8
